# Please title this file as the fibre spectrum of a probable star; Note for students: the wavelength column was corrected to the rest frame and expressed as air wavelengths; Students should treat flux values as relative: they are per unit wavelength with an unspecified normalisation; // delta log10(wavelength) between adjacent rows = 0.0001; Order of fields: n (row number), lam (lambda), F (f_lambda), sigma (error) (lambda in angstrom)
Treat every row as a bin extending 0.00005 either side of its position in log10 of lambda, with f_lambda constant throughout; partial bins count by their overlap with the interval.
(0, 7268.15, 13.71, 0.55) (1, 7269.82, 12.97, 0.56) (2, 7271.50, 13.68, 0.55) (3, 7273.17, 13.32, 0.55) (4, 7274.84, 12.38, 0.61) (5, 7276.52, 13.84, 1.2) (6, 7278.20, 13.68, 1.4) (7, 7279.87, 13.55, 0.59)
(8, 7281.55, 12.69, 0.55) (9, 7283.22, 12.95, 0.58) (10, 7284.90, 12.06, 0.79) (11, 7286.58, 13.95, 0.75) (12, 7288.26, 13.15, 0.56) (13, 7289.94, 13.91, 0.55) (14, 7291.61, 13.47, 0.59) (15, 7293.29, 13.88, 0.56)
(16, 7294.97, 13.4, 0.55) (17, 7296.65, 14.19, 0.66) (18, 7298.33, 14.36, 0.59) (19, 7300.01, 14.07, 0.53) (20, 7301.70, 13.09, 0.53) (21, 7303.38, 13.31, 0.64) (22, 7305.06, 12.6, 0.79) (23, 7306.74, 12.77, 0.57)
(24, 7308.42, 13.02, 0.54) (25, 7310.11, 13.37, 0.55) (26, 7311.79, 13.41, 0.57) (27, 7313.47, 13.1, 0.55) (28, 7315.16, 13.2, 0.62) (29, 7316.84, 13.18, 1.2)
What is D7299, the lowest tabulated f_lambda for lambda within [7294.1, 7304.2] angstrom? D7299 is 13.09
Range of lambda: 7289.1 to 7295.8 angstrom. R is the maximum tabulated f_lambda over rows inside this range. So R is 13.91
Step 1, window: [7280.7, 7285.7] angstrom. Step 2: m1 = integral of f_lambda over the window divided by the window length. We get 12.6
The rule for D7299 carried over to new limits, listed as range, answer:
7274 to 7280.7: 12.38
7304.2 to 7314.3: 12.6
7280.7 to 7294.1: 12.06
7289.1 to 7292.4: 13.47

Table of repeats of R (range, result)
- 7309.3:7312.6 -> 13.41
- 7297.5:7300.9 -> 14.36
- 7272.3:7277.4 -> 13.84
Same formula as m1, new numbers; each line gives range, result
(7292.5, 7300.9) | 14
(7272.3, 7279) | 13.3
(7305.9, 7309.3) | 12.9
